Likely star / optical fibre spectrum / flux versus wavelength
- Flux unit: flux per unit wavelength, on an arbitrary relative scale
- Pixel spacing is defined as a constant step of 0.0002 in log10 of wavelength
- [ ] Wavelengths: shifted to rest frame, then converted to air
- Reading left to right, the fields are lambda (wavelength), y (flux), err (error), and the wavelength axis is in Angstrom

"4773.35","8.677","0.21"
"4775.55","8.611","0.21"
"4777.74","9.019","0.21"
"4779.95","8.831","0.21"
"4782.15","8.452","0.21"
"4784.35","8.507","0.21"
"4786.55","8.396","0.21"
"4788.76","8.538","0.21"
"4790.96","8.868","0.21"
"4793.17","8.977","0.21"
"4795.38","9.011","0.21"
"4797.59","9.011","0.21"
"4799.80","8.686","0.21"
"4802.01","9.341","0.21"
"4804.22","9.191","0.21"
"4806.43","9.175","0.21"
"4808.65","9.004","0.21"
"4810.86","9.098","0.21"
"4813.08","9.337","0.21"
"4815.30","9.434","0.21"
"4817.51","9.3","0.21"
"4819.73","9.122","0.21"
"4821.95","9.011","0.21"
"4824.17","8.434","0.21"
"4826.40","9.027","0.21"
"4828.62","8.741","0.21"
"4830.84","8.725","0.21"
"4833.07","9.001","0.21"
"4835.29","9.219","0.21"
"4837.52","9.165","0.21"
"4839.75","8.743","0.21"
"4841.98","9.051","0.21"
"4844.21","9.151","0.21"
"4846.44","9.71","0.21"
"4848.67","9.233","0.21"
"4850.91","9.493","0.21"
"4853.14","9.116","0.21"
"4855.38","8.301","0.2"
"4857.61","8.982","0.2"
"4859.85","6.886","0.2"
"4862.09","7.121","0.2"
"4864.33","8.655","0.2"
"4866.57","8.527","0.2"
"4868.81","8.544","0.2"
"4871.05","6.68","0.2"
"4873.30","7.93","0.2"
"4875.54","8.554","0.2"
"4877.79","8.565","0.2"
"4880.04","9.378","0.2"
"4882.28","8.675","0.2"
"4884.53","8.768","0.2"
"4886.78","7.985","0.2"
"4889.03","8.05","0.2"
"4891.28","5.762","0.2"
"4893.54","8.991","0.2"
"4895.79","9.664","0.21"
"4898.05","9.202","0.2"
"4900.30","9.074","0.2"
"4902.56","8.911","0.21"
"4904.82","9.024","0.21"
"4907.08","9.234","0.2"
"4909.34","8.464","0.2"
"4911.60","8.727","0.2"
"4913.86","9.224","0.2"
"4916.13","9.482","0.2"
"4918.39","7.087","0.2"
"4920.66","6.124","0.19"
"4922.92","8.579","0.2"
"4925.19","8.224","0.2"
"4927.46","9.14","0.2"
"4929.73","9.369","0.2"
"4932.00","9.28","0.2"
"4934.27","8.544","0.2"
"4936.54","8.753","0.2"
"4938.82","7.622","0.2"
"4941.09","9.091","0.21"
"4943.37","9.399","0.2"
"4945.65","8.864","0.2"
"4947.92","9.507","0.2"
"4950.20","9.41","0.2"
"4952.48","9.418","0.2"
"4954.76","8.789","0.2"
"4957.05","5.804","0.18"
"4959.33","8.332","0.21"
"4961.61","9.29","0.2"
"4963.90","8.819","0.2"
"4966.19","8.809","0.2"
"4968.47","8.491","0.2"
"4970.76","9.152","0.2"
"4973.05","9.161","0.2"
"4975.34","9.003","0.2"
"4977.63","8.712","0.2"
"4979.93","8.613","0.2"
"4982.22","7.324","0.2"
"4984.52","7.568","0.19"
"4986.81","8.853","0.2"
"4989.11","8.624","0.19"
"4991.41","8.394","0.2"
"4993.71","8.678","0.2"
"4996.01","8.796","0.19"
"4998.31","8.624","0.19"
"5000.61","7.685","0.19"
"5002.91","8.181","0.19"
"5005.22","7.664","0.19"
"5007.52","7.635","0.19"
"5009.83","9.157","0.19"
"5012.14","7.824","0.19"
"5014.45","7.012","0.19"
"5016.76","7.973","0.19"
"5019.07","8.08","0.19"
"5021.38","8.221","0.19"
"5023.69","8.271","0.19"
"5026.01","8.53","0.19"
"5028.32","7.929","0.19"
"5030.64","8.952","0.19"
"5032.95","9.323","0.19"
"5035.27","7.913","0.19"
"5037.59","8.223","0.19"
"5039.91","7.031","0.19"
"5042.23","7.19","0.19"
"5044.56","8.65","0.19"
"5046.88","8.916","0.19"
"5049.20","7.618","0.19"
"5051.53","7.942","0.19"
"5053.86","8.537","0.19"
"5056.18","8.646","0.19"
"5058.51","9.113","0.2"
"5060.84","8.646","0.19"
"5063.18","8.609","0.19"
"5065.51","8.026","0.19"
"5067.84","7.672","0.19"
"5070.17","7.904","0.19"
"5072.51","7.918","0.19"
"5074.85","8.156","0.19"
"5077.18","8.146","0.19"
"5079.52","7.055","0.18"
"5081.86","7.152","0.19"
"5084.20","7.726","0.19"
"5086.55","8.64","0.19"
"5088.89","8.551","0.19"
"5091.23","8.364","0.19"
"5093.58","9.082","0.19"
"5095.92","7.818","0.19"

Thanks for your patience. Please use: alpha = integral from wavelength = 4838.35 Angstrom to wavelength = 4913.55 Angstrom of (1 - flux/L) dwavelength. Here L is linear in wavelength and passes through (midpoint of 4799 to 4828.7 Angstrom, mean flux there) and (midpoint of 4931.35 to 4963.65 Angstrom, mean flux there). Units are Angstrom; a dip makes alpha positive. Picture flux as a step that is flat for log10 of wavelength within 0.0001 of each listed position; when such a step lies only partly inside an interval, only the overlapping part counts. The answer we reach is 2.7 Angstrom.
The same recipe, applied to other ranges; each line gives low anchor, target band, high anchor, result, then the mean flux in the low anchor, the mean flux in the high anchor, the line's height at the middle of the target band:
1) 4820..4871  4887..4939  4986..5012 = 0.08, 8.73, 8.36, 8.57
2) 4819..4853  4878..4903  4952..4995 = 0.73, 9.06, 8.5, 8.84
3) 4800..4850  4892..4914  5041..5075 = -0.44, 9.09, 8.23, 8.81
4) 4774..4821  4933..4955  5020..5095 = -1.08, 8.95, 8.21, 8.53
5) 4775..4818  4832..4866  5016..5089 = 0.00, 8.94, 8.16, 8.78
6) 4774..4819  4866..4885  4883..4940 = 0.60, 8.94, 8.53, 8.66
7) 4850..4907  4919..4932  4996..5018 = -0.06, 8.44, 8.02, 8.29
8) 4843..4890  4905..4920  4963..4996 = -0.19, 8.49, 8.59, 8.53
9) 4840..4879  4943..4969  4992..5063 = -1.18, 8.51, 8.24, 8.35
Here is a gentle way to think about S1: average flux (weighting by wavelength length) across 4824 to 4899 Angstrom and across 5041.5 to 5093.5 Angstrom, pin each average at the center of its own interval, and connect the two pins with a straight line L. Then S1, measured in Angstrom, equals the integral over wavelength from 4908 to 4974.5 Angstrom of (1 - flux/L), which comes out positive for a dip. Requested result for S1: -1.8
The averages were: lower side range 8.59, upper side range 8.17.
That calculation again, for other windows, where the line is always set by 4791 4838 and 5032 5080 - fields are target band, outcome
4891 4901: 0.0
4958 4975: -0.7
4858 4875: 1.9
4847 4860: 0.1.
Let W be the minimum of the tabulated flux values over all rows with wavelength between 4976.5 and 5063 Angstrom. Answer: 7.012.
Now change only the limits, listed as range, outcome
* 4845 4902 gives 5.762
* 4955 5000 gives 5.804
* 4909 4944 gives 6.124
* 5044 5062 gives 7.618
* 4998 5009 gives 7.635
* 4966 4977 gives 8.491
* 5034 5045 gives 7.031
